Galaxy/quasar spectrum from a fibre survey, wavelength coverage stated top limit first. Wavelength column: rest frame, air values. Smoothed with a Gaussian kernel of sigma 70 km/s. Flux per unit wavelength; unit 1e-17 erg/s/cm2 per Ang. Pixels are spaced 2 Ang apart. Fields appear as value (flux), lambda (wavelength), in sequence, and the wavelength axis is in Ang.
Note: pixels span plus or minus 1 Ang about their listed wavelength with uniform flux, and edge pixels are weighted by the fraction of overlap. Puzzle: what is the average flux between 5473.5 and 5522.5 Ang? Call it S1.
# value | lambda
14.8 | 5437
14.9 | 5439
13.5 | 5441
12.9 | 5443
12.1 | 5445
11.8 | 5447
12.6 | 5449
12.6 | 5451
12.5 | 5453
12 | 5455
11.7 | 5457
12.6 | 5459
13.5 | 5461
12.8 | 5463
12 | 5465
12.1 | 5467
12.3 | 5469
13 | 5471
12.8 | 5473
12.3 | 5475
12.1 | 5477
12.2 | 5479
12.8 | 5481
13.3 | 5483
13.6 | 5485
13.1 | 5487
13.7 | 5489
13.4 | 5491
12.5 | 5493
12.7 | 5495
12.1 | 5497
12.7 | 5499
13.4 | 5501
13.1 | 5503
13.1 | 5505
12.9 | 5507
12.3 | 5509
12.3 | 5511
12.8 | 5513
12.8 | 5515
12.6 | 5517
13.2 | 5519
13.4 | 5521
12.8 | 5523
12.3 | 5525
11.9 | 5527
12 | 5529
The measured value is 12.8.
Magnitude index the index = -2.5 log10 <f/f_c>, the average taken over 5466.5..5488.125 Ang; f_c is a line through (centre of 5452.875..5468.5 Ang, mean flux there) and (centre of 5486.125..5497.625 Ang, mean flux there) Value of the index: 0.00 mag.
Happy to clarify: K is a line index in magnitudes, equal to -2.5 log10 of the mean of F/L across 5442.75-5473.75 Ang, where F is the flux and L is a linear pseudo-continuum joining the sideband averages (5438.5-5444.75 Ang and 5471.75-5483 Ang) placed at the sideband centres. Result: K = 0.05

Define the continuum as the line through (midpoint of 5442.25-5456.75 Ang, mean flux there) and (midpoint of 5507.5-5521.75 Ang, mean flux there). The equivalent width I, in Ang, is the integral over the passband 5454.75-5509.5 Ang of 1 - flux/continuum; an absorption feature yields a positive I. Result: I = -0.83 Ang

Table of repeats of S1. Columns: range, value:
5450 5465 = 12.5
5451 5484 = 12.5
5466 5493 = 12.8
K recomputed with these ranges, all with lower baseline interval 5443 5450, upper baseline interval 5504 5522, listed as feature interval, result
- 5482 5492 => -0.07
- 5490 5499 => 0.00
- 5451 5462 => -0.01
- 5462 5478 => 0.00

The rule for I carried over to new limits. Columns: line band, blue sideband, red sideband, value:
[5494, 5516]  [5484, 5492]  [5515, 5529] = 0.52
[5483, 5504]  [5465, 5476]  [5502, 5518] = -0.71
